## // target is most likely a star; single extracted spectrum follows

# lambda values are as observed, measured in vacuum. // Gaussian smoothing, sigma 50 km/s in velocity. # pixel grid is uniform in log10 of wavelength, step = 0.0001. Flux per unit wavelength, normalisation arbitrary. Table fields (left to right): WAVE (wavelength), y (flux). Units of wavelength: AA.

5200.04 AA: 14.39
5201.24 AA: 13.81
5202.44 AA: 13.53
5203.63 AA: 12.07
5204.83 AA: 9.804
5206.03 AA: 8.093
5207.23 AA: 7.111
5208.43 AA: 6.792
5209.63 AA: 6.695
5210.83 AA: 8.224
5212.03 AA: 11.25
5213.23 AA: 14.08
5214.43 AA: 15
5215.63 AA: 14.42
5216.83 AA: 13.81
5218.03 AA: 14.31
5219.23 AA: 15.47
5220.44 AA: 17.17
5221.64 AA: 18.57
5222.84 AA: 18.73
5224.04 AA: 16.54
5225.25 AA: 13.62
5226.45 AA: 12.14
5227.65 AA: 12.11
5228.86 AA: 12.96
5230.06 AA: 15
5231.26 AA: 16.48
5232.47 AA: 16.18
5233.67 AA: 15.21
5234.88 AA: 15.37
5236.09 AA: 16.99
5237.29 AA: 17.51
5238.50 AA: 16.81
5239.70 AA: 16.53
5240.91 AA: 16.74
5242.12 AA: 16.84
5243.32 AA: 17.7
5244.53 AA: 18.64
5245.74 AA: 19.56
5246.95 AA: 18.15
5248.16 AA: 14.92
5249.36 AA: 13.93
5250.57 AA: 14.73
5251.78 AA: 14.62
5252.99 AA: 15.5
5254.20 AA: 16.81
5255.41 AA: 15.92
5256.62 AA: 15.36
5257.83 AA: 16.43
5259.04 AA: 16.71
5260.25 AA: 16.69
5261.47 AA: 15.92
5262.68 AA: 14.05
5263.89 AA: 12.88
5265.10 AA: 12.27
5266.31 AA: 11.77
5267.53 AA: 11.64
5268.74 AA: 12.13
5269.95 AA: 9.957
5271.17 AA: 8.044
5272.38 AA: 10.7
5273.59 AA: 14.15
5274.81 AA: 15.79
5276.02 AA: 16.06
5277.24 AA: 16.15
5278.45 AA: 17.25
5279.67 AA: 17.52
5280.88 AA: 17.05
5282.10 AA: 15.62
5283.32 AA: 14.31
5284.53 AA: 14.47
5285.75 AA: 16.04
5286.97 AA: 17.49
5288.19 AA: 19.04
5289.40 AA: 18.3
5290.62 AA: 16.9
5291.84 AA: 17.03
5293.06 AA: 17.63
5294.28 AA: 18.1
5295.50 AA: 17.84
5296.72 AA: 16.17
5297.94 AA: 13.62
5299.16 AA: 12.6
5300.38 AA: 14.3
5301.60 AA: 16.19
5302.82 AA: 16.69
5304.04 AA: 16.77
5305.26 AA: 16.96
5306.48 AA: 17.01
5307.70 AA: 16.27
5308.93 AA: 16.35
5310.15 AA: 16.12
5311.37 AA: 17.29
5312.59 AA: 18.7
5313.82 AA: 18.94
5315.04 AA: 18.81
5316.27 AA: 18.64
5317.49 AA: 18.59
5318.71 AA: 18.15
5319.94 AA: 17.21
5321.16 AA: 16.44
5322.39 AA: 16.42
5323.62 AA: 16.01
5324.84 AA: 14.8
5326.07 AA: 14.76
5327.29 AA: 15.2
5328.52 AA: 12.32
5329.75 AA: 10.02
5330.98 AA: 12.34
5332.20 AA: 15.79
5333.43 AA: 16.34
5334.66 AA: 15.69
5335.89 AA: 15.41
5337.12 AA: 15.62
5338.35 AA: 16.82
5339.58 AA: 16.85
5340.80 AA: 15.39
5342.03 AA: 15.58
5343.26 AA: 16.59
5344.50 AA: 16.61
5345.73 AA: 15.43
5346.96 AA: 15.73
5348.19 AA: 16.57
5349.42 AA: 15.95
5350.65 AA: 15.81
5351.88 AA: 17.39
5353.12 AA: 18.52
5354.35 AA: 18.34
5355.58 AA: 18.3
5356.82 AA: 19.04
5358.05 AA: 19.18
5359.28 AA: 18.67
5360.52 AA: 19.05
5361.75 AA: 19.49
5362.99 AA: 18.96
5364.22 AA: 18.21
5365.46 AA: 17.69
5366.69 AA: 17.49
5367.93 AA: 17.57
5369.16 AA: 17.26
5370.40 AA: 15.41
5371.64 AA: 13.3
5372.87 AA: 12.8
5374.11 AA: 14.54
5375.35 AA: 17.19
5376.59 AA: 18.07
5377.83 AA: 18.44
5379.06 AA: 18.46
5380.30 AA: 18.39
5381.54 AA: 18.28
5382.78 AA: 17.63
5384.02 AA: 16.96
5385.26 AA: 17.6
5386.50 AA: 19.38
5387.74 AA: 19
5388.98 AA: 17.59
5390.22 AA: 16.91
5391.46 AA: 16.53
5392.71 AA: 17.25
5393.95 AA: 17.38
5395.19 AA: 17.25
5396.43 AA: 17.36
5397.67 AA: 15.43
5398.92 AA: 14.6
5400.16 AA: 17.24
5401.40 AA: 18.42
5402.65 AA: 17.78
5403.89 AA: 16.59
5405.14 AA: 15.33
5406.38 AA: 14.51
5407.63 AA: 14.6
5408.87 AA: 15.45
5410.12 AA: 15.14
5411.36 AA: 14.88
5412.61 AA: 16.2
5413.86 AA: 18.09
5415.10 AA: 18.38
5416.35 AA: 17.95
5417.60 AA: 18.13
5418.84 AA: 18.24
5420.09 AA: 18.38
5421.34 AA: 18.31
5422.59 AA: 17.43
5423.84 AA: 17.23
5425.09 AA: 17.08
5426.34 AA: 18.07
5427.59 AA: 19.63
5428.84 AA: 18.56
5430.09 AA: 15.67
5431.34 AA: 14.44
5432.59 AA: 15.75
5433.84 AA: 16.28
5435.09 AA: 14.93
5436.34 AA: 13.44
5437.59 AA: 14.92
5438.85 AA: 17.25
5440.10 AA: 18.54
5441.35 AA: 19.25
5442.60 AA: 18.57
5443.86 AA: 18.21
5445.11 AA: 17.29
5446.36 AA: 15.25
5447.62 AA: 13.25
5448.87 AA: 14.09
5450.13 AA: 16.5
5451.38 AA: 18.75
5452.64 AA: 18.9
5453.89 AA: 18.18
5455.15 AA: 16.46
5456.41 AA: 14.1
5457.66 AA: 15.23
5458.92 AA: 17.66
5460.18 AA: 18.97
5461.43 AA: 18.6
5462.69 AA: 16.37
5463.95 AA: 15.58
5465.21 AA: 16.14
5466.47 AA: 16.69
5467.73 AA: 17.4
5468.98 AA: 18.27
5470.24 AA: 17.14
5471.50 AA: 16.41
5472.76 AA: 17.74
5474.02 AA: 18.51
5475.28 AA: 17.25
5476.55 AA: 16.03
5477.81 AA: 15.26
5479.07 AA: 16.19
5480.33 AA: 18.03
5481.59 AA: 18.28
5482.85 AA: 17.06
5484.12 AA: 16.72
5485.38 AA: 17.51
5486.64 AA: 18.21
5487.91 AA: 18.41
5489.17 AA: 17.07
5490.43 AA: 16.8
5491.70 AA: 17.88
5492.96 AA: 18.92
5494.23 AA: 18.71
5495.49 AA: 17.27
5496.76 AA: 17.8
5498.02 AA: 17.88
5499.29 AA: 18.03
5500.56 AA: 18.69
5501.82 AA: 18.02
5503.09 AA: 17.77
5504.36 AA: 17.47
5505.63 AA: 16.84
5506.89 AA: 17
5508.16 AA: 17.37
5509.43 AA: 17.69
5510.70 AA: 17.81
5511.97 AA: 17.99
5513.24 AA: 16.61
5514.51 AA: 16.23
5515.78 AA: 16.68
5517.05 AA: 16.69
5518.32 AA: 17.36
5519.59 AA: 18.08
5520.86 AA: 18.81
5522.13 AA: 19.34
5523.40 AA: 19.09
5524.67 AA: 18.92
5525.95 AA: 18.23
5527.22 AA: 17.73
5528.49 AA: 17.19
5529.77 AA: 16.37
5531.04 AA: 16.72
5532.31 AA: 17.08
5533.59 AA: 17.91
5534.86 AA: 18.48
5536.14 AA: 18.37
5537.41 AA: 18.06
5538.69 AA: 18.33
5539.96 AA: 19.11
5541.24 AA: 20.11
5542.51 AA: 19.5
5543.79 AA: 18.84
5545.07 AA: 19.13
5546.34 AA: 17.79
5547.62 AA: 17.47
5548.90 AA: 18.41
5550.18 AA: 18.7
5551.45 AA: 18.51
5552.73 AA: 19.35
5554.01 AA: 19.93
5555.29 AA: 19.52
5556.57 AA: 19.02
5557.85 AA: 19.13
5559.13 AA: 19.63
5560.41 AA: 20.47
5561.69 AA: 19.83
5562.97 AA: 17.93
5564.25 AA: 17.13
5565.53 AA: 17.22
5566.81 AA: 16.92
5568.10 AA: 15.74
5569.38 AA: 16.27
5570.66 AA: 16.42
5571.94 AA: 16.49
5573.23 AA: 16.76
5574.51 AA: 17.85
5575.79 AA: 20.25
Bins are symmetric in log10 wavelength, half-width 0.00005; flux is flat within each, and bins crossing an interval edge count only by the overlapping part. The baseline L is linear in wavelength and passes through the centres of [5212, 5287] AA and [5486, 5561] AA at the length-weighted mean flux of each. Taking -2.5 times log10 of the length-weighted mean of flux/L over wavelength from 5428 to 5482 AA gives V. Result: 0.04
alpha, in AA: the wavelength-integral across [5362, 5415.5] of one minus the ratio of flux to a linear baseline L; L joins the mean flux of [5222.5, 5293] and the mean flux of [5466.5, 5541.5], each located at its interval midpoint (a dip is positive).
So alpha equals -0.9 AA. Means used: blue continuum 15.4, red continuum 17.7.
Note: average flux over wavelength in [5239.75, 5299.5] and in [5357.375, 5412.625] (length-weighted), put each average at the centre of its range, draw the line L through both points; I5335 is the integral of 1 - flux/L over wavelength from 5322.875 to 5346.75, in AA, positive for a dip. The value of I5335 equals 1.8 AA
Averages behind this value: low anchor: 15.5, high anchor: 17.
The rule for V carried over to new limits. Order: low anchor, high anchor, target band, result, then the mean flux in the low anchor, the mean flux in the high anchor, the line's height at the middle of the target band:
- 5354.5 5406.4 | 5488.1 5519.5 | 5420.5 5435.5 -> 0.03 mag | 17.3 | 17.5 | 17.4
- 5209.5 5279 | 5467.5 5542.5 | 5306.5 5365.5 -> -0.06 mag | 14.9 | 17.7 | 15.9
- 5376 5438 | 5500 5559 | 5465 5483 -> 0.03 mag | 17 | 18.1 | 17.6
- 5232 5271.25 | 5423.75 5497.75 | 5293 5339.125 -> -0.02 mag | 15.3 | 17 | 15.8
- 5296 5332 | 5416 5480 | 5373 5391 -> -0.07 mag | 16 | 17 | 16.5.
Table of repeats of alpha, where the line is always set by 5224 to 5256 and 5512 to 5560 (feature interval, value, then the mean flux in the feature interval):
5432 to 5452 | 1.3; 16.4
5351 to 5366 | -1.5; 18.5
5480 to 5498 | 0.1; 17.8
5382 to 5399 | -0.2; 17.3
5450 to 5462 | 0.2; 17.4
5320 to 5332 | 1.5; 14.4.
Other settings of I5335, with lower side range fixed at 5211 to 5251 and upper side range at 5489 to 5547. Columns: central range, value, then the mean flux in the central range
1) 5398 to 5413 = 1.00 AA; 15.9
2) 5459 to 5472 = 0.23 AA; 17.2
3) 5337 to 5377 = -0.82 AA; 17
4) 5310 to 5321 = -1.20 AA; 18.1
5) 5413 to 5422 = -0.55 AA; 18.2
